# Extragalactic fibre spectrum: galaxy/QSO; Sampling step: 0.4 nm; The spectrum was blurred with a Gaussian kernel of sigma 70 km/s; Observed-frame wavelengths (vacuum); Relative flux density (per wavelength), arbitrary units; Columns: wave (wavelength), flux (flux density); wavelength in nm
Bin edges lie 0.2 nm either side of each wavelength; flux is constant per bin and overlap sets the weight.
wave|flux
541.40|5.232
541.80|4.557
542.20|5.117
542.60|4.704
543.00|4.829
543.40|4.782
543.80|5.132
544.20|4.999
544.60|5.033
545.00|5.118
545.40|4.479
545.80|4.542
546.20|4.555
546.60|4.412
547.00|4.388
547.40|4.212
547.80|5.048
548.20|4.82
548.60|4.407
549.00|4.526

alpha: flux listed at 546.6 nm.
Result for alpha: 4.412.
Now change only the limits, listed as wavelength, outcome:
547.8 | 5.048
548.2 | 4.82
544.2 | 4.999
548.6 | 4.407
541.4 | 5.232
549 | 4.526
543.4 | 4.782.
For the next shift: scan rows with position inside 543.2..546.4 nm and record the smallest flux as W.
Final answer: 4.479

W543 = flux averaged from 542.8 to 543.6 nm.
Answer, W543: 4.81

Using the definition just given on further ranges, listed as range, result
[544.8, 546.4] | 4.67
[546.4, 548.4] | 4.58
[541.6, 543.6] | 4.8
